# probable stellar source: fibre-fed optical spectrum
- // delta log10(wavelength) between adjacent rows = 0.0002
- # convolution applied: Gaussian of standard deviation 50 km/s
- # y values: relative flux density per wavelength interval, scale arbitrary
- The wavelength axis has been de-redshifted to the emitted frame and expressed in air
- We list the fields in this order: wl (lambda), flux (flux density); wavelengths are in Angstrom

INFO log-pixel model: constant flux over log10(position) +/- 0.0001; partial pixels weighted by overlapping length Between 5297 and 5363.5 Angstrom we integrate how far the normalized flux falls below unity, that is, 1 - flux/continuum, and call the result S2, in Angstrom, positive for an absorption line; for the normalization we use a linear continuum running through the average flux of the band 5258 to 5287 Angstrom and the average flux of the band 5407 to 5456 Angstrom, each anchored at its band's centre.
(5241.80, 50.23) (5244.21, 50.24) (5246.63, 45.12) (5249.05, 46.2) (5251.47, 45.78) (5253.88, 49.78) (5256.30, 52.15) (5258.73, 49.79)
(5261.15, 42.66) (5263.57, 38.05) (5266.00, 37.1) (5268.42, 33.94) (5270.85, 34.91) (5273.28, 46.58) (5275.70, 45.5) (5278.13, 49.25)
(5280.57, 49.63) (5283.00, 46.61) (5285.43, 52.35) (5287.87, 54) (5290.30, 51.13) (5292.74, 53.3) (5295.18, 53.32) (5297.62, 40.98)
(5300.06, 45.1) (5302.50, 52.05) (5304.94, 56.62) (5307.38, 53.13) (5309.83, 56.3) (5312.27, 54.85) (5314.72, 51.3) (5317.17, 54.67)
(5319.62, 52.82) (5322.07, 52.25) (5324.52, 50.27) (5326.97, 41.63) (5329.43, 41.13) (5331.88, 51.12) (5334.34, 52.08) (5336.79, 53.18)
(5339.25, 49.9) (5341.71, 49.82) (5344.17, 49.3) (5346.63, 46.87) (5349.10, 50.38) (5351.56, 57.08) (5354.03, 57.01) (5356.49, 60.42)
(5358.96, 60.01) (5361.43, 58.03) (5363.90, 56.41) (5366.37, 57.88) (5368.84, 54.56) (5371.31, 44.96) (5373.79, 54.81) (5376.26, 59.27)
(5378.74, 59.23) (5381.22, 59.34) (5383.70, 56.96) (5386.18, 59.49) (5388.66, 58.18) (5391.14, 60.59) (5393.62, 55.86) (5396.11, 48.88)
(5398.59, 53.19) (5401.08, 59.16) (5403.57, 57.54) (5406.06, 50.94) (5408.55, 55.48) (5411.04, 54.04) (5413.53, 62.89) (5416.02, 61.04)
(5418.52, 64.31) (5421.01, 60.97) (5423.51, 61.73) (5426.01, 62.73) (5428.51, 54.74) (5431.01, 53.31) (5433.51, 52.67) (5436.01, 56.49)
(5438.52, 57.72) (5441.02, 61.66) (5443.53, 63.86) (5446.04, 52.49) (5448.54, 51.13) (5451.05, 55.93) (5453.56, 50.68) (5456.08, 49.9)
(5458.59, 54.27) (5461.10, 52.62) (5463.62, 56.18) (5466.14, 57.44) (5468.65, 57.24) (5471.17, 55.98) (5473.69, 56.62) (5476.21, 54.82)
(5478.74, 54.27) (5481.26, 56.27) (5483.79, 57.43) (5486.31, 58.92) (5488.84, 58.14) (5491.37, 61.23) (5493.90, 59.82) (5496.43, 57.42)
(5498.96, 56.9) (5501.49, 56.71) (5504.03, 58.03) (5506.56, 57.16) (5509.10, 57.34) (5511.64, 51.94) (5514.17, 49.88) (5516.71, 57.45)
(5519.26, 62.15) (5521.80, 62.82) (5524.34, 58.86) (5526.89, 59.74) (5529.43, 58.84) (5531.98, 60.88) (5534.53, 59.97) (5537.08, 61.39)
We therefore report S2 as -4.3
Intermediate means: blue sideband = 43.9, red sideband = 57.3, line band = 52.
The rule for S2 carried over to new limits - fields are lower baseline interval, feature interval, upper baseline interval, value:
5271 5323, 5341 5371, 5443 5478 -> -1.4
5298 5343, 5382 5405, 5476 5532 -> -1.3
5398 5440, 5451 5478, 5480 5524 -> 1.4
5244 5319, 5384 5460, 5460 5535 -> -3.6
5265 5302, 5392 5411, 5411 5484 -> -0.2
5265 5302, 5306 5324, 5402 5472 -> -1.9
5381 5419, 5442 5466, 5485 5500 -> 1.5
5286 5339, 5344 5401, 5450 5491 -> -3.3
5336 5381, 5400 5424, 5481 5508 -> -1.2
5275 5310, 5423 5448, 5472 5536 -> -0.9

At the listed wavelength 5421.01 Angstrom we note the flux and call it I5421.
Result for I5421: 60.97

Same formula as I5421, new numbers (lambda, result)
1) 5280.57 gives 49.63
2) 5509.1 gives 57.34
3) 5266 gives 37.1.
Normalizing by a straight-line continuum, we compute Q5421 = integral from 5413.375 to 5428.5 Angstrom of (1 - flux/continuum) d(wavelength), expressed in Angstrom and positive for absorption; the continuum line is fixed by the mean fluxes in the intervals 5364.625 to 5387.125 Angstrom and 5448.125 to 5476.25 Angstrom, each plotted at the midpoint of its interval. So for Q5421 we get -1.7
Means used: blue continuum 56.2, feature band 61.6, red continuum 54.5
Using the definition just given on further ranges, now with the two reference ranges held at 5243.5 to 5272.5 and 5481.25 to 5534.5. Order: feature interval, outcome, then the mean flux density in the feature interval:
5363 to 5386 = -2.6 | 56.1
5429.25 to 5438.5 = -0.1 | 54.7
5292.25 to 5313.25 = -2.4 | 51.7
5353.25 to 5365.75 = -2.2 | 58.4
